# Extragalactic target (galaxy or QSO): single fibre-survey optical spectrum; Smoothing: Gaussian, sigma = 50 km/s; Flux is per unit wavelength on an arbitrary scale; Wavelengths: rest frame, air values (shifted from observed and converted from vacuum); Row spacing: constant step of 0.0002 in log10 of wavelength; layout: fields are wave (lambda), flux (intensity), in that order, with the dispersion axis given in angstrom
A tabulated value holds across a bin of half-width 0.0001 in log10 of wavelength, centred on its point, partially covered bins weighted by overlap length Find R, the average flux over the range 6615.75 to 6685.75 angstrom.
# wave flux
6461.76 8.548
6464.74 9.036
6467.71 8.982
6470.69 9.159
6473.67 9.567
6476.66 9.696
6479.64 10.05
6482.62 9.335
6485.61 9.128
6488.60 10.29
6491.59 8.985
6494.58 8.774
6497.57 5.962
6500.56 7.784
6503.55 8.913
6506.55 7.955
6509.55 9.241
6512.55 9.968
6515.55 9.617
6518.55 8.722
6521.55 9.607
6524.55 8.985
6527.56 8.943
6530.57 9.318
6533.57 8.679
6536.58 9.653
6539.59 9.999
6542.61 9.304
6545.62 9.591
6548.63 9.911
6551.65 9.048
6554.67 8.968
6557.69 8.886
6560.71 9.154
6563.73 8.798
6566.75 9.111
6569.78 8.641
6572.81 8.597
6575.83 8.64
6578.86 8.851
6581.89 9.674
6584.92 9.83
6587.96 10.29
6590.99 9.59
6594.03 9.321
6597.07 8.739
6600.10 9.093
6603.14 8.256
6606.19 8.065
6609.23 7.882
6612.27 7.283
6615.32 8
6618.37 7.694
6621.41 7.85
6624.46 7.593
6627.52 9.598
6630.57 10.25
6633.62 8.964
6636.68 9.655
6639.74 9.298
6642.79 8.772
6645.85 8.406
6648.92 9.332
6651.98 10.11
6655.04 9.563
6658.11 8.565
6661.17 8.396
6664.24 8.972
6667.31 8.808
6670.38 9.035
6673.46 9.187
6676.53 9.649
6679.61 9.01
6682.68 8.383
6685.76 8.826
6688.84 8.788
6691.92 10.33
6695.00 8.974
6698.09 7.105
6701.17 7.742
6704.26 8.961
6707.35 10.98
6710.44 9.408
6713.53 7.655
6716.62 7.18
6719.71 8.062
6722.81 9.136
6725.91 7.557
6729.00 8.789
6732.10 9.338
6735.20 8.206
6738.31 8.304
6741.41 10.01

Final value 8.94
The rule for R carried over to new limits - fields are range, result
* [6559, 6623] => 8.73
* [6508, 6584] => 9.2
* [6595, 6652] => 8.65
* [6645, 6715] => 8.97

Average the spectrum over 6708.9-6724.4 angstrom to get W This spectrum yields 8.29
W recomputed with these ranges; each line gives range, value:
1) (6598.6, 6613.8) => 8.11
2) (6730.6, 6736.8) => 8.75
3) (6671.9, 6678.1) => 9.4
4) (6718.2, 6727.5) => 8.26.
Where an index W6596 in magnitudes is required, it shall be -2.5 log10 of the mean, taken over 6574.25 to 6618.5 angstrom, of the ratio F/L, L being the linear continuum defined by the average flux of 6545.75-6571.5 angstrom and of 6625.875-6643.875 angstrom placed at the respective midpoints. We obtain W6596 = 0.06 mag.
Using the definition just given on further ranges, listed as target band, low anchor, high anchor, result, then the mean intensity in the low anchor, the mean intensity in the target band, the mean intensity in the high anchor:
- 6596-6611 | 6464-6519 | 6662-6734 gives 0.063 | 9.01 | 8.38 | 8.77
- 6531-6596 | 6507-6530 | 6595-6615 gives -0.067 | 9.24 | 9.26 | 8.24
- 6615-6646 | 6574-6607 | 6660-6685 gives 0.031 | 9.14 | 8.78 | 8.93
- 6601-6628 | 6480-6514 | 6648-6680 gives 0.135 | 8.8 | 7.99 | 9.15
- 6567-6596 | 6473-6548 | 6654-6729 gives -0.032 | 9.13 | 9.25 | 8.76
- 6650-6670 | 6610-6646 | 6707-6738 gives -0.061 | 8.61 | 9.08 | 8.53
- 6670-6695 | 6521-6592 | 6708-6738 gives -0.062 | 9.25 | 9.15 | 8.45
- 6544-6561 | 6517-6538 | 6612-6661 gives -0.024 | 9.13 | 9.27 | 8.84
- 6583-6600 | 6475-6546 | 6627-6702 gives -0.053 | 9.1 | 9.52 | 9.03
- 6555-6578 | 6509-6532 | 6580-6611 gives 0.037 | 9.3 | 8.84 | 9.06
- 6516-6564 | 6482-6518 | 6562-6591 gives -0.028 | 8.81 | 9.24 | 9.18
